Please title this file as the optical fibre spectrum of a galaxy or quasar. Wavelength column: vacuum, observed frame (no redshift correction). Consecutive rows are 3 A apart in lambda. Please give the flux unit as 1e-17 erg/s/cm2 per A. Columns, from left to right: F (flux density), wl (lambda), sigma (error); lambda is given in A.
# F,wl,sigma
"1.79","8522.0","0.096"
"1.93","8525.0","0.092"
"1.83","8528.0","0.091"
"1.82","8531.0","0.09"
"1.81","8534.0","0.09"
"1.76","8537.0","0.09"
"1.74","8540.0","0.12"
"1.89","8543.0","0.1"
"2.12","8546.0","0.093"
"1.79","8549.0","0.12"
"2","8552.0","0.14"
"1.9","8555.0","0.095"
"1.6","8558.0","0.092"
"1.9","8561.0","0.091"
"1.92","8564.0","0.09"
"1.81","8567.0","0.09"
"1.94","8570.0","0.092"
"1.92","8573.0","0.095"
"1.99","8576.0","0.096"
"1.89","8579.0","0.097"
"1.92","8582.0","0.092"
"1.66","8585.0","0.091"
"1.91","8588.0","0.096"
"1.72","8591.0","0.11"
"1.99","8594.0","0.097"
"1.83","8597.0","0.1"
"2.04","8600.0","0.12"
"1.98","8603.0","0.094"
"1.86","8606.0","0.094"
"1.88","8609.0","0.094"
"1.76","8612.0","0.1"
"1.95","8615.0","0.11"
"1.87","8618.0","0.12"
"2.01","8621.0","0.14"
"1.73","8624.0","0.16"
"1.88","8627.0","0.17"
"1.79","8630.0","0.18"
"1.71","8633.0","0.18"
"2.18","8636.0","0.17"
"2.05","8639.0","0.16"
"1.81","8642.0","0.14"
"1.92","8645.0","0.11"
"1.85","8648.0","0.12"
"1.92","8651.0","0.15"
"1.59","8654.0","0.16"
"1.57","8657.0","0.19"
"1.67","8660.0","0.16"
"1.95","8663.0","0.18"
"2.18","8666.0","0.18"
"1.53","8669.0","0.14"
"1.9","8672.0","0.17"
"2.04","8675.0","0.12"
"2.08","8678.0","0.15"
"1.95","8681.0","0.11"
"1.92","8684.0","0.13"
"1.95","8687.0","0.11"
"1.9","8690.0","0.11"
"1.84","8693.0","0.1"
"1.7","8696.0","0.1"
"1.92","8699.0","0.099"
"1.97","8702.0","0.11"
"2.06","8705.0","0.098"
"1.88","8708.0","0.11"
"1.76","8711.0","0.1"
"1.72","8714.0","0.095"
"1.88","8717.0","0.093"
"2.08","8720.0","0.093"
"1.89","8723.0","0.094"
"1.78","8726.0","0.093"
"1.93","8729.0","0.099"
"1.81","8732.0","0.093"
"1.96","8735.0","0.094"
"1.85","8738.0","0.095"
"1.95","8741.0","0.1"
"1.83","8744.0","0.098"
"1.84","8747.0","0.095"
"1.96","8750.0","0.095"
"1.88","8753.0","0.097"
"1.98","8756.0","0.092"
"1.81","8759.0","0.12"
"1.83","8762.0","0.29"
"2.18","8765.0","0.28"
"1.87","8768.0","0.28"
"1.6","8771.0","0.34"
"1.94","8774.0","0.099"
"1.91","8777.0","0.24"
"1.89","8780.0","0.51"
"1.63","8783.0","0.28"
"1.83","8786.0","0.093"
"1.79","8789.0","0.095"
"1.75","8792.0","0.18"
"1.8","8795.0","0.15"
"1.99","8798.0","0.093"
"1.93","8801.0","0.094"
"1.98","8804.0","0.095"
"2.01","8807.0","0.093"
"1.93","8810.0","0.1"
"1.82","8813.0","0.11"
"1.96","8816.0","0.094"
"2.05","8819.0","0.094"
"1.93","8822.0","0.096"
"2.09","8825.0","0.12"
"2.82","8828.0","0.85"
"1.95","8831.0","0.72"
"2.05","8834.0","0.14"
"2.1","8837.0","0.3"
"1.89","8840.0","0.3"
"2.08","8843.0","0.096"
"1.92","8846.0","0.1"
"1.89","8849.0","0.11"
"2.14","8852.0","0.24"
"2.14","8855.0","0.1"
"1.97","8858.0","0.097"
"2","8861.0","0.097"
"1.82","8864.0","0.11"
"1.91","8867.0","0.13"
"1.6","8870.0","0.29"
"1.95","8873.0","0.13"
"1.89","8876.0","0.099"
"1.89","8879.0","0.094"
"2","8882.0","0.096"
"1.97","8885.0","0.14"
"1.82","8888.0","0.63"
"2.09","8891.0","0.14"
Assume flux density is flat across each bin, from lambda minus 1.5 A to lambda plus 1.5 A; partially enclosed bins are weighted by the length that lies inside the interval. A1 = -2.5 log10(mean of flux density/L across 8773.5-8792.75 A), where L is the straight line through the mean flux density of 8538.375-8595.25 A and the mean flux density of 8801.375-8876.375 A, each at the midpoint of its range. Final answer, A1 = 0.09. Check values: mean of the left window 1.87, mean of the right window 2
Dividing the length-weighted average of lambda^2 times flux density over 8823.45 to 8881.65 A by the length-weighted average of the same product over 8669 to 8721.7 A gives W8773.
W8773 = 1.1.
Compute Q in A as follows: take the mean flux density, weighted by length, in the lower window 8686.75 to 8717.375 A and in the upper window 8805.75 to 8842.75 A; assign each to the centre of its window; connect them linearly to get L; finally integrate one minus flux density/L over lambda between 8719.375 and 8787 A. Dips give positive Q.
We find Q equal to 2.30 A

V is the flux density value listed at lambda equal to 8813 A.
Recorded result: 1.82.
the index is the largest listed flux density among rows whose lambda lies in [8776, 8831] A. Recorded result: 2.82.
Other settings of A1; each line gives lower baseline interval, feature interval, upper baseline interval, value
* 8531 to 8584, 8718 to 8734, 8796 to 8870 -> 0.031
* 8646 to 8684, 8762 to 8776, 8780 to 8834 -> 0.022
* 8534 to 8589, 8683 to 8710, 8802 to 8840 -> 0.034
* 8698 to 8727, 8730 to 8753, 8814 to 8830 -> 0.044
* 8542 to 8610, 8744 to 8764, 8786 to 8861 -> 0.045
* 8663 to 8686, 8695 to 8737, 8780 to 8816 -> 0.019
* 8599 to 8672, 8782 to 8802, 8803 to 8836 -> 0.117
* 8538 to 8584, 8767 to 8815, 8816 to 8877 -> 0.073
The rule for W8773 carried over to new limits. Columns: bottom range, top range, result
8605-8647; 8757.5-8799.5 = 1.01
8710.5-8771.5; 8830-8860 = 1.10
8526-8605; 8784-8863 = 1.13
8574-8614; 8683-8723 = 1.03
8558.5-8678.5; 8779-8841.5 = 1.09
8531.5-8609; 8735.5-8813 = 1.05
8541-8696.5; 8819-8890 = 1.12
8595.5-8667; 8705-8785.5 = 1.03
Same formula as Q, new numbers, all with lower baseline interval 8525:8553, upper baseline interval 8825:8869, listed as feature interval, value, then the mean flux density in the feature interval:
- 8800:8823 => 0.8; 1.95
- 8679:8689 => 0.0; 1.94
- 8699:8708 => -0.1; 1.98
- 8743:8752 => 0.5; 1.88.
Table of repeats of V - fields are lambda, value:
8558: 1.6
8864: 1.82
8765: 2.18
